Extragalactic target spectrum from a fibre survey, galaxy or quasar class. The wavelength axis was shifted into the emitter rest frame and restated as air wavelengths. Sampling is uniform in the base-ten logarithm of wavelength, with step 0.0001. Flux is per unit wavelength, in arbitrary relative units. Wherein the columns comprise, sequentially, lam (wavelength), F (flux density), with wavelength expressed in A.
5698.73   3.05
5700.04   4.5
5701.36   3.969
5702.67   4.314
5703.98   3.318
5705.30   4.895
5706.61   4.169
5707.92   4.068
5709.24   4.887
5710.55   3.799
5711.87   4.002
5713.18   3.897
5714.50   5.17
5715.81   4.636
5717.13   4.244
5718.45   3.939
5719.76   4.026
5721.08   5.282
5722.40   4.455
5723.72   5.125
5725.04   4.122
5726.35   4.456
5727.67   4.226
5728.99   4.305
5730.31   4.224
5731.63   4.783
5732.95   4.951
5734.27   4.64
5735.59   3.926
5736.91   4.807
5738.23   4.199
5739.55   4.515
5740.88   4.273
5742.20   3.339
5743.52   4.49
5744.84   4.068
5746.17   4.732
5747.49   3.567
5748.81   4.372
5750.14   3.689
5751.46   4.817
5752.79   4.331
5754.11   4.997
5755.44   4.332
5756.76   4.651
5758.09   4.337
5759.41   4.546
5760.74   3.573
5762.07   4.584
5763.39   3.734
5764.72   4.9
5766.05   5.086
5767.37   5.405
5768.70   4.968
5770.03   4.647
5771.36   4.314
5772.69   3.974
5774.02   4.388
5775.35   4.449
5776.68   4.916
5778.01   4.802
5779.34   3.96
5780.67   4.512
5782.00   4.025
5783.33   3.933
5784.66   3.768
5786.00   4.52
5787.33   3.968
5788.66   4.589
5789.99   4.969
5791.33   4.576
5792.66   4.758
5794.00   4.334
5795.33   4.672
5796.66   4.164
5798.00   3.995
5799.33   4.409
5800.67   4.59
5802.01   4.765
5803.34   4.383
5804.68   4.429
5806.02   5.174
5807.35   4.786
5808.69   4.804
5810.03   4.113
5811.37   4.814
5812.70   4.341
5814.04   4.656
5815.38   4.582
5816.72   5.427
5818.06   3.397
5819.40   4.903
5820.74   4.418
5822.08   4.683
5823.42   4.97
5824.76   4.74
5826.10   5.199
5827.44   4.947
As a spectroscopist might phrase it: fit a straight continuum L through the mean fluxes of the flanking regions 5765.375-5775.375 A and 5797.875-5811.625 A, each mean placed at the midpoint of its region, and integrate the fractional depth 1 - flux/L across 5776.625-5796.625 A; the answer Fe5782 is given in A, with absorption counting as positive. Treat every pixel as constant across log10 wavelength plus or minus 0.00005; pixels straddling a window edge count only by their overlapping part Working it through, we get 1.0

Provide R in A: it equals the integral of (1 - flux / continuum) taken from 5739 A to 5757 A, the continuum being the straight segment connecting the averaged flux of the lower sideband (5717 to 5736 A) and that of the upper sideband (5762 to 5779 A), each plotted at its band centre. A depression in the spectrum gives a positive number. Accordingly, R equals 0.99 A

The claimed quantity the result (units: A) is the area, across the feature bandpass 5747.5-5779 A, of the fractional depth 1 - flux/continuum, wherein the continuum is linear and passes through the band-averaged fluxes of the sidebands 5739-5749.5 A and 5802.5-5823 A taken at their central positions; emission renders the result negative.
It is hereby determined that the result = -1.5 A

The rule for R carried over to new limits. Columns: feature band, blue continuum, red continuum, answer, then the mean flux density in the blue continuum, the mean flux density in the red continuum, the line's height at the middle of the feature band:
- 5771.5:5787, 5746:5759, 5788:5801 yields 0.58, 4.37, 4.5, 4.46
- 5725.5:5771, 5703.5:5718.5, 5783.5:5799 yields -1.06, 4.27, 4.38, 4.32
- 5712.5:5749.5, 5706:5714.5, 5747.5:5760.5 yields -0.79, 4.22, 4.38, 4.29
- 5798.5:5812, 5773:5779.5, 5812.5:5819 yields -0.33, 4.52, 4.51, 4.51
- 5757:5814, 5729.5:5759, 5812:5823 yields -0.02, 4.37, 4.56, 4.48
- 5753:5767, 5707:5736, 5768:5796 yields -0.20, 4.42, 4.43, 4.43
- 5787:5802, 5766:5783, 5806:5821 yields 0.30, 4.54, 4.6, 4.57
